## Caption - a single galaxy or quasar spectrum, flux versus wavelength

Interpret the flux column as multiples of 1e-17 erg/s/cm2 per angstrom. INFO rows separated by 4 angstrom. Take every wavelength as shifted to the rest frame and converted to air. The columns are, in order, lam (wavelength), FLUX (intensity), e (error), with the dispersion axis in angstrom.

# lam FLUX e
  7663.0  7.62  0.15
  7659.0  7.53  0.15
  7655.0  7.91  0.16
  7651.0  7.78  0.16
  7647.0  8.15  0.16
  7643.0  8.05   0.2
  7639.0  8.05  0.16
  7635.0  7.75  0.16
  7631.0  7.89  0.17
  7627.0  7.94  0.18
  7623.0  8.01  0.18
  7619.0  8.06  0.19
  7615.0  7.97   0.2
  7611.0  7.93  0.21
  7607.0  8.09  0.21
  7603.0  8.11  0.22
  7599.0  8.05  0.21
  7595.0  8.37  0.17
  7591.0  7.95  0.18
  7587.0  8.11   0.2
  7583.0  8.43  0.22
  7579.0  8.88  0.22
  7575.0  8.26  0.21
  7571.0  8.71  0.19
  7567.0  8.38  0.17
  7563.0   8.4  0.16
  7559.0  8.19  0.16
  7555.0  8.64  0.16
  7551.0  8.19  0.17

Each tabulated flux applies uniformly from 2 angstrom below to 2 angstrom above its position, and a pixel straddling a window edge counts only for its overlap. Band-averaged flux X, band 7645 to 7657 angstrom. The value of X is 7.95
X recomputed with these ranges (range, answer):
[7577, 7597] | 8.35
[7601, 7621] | 8.03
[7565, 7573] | 8.55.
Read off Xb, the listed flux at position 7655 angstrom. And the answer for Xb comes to 7.91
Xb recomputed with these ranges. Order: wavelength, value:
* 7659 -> 7.53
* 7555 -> 8.64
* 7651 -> 7.78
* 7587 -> 8.11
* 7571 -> 8.71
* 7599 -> 8.05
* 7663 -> 7.62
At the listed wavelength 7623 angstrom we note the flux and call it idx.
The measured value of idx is 8.01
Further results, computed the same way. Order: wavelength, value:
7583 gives 8.43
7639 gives 8.05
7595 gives 8.37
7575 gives 8.26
